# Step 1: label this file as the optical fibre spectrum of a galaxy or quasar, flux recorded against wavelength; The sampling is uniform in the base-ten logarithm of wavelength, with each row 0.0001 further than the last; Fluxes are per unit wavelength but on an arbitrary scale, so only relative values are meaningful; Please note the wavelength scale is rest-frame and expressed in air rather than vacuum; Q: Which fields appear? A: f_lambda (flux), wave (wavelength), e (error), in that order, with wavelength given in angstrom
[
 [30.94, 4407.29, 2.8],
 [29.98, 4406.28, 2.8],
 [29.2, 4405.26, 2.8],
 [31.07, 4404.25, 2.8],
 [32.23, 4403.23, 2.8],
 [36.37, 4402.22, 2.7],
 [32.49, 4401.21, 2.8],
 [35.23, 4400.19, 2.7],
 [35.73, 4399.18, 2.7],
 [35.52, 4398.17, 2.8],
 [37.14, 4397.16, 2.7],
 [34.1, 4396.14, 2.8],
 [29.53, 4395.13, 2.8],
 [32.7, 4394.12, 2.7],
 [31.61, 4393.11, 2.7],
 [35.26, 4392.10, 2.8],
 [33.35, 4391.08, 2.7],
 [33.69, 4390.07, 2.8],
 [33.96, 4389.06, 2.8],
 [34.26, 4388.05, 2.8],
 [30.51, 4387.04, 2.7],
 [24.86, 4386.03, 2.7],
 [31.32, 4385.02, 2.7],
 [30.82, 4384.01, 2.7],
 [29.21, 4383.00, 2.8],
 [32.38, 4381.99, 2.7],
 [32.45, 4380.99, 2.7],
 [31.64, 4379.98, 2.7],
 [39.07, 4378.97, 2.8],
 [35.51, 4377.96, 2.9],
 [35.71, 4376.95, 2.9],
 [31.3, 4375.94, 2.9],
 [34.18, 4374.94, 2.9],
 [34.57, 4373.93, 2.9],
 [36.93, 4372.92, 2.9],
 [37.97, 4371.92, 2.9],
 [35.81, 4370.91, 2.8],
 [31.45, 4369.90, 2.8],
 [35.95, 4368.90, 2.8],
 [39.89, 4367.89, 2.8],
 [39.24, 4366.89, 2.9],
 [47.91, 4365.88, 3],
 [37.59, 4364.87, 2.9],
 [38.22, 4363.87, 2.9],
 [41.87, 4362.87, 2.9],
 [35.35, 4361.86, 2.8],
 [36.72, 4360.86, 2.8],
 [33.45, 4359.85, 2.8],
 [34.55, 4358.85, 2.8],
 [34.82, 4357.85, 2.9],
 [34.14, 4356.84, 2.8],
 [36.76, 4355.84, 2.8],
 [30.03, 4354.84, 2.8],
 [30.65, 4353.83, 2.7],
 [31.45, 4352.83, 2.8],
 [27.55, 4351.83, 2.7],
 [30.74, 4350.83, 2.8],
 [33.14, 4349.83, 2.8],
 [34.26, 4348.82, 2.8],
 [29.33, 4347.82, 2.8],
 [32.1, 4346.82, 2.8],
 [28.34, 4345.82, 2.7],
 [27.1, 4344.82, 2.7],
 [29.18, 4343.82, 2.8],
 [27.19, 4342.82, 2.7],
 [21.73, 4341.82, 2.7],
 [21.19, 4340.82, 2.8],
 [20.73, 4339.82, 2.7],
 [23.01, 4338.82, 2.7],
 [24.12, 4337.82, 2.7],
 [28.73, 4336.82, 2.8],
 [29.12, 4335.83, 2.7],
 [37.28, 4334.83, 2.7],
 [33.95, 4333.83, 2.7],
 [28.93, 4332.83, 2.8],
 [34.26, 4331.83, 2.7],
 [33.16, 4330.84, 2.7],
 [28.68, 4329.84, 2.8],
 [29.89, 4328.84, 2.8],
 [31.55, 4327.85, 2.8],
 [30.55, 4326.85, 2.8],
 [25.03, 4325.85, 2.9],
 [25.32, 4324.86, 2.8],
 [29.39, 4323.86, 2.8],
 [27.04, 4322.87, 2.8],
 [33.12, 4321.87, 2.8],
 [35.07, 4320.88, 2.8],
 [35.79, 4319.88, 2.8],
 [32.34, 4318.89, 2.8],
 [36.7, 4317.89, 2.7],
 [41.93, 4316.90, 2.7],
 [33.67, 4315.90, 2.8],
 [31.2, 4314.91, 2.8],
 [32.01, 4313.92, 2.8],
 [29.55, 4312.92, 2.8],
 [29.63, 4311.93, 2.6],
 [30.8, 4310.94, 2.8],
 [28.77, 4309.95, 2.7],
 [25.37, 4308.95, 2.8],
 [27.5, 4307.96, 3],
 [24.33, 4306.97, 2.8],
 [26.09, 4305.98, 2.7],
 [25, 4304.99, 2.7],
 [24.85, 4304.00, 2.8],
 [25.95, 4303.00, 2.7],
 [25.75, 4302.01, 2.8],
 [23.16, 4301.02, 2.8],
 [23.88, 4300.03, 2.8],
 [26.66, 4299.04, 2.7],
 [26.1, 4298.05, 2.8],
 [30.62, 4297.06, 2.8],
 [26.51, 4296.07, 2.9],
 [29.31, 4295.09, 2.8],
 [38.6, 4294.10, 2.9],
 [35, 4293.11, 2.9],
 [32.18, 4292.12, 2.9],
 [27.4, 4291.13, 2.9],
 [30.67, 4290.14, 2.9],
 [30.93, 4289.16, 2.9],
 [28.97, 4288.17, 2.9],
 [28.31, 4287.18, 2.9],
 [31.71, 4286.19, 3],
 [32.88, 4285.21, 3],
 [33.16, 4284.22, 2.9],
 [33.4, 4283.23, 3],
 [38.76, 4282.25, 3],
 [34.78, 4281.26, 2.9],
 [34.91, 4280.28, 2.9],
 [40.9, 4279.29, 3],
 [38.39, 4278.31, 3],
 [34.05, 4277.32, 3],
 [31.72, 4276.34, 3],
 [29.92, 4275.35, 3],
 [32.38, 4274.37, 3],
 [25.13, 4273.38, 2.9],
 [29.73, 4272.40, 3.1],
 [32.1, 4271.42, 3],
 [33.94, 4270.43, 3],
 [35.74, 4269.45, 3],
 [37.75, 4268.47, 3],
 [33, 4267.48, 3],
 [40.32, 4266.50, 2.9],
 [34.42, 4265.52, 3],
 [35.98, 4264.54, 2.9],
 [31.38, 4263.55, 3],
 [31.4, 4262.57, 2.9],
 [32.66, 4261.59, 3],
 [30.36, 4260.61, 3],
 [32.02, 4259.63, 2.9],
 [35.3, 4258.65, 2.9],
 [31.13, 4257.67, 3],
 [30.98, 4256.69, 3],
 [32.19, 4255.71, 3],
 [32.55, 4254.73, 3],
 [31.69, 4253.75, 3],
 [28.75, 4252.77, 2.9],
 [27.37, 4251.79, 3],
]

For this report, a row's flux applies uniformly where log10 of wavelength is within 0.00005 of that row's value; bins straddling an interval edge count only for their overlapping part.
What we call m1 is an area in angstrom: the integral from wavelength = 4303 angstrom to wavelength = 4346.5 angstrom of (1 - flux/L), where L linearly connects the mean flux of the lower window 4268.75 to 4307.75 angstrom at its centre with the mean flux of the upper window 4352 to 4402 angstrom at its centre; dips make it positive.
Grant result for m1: 3.9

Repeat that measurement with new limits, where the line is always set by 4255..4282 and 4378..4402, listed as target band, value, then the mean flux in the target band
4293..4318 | 3.3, 29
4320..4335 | 1.1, 30.9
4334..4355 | 3.0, 28.5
